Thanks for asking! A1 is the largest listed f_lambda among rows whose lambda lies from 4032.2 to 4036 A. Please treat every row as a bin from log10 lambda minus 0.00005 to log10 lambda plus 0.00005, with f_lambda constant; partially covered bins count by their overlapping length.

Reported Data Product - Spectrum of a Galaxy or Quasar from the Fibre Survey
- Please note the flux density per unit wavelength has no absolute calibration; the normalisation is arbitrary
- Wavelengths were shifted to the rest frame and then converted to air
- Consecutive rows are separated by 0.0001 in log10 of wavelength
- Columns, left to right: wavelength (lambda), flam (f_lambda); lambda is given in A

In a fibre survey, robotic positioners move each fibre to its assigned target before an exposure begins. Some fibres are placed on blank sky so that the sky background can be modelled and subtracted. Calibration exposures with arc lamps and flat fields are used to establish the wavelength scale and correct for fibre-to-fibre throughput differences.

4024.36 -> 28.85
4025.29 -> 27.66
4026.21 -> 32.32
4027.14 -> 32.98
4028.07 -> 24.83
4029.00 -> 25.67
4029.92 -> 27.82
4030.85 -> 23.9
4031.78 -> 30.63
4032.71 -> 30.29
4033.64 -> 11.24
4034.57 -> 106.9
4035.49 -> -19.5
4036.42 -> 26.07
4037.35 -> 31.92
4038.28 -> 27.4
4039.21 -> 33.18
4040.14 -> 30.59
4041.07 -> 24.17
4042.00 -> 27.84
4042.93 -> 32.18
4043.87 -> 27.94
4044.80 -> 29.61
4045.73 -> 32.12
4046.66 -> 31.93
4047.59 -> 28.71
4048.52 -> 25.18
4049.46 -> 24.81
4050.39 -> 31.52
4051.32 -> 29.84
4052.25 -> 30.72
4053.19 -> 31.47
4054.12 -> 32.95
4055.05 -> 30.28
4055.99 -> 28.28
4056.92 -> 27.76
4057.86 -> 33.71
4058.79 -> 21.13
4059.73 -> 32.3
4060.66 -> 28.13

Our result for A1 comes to 106.9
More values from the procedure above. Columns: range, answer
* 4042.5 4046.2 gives 32.18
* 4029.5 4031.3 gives 27.82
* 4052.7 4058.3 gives 33.71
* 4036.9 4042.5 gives 33.18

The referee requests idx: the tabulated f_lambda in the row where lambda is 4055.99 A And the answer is 28.28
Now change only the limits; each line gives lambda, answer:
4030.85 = 23.9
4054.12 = 32.95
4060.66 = 28.13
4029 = 25.67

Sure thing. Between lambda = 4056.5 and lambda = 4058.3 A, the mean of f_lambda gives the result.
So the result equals 30.7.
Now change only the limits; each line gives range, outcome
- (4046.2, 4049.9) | 27.6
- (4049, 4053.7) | 29.7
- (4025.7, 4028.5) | 30.1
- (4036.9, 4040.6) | 30.8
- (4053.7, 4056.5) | 30.4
